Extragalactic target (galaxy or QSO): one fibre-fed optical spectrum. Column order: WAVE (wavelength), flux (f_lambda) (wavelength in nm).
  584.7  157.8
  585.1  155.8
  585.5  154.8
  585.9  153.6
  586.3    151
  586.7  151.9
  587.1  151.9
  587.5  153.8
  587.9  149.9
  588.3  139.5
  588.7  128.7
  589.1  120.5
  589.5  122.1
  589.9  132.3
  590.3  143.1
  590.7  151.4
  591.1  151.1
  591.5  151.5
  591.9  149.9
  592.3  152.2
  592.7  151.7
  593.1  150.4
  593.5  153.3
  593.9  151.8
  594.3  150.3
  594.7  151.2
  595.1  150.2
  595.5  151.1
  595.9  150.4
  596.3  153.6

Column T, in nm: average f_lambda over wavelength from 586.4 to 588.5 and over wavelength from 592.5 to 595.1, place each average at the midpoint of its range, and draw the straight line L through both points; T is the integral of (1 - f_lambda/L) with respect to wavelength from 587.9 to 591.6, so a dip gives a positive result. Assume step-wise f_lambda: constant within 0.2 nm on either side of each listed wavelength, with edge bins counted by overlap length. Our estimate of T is 0.30 nm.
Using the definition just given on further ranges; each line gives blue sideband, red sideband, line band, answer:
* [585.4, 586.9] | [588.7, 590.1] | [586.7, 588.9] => -0.10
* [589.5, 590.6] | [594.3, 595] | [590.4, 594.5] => -0.21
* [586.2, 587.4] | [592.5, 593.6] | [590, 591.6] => 0.04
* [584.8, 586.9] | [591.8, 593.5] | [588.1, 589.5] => 0.22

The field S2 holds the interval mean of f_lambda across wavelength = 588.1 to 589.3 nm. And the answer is 130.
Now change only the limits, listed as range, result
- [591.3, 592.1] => 151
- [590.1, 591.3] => 149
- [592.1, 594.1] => 152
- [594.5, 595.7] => 151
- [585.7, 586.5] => 152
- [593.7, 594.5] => 151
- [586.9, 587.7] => 153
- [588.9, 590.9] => 134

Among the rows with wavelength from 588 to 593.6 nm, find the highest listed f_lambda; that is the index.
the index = 153.3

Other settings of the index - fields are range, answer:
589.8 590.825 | 151.4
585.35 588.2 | 154.8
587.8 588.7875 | 149.9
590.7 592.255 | 151.5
